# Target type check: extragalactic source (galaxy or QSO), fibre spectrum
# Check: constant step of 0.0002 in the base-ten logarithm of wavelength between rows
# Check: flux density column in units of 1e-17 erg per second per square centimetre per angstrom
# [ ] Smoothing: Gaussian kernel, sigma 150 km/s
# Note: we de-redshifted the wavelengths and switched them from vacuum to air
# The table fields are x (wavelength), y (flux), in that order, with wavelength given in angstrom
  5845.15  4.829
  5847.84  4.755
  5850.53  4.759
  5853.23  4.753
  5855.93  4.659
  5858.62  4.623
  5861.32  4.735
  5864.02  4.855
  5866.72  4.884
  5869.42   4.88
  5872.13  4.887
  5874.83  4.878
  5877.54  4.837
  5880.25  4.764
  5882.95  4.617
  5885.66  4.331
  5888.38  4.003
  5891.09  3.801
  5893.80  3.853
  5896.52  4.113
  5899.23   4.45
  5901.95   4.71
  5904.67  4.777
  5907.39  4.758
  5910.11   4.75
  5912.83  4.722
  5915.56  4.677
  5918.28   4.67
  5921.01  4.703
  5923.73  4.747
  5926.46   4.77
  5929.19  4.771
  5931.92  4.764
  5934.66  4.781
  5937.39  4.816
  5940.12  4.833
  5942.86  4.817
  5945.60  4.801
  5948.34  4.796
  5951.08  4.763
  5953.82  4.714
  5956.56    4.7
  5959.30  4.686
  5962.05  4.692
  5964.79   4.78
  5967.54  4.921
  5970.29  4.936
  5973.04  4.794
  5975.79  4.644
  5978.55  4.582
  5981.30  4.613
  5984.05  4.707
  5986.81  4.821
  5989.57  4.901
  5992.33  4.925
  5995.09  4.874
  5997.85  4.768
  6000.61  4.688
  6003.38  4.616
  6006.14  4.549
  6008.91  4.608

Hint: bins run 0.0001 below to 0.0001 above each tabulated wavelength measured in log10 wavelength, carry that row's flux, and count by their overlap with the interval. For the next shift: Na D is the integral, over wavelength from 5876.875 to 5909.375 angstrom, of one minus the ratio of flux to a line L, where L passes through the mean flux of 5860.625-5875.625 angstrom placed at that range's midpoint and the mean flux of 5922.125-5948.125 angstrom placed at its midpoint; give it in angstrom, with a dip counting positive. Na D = 2.8 angstrom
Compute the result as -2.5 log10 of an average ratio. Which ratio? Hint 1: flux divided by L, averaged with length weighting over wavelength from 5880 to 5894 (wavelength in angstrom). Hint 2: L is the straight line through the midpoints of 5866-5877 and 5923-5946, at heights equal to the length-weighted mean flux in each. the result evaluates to 0.15 mag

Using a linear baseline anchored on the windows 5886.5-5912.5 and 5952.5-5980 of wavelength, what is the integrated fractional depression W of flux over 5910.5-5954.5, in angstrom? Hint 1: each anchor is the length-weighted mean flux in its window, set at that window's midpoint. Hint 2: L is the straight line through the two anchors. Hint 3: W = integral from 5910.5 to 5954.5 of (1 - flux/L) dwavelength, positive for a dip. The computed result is -2.0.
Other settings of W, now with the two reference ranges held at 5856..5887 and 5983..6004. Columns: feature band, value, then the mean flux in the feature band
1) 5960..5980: 0.10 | 4.76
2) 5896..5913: 0.48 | 4.63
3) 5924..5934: 0.01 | 4.76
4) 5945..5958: 0.07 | 4.75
